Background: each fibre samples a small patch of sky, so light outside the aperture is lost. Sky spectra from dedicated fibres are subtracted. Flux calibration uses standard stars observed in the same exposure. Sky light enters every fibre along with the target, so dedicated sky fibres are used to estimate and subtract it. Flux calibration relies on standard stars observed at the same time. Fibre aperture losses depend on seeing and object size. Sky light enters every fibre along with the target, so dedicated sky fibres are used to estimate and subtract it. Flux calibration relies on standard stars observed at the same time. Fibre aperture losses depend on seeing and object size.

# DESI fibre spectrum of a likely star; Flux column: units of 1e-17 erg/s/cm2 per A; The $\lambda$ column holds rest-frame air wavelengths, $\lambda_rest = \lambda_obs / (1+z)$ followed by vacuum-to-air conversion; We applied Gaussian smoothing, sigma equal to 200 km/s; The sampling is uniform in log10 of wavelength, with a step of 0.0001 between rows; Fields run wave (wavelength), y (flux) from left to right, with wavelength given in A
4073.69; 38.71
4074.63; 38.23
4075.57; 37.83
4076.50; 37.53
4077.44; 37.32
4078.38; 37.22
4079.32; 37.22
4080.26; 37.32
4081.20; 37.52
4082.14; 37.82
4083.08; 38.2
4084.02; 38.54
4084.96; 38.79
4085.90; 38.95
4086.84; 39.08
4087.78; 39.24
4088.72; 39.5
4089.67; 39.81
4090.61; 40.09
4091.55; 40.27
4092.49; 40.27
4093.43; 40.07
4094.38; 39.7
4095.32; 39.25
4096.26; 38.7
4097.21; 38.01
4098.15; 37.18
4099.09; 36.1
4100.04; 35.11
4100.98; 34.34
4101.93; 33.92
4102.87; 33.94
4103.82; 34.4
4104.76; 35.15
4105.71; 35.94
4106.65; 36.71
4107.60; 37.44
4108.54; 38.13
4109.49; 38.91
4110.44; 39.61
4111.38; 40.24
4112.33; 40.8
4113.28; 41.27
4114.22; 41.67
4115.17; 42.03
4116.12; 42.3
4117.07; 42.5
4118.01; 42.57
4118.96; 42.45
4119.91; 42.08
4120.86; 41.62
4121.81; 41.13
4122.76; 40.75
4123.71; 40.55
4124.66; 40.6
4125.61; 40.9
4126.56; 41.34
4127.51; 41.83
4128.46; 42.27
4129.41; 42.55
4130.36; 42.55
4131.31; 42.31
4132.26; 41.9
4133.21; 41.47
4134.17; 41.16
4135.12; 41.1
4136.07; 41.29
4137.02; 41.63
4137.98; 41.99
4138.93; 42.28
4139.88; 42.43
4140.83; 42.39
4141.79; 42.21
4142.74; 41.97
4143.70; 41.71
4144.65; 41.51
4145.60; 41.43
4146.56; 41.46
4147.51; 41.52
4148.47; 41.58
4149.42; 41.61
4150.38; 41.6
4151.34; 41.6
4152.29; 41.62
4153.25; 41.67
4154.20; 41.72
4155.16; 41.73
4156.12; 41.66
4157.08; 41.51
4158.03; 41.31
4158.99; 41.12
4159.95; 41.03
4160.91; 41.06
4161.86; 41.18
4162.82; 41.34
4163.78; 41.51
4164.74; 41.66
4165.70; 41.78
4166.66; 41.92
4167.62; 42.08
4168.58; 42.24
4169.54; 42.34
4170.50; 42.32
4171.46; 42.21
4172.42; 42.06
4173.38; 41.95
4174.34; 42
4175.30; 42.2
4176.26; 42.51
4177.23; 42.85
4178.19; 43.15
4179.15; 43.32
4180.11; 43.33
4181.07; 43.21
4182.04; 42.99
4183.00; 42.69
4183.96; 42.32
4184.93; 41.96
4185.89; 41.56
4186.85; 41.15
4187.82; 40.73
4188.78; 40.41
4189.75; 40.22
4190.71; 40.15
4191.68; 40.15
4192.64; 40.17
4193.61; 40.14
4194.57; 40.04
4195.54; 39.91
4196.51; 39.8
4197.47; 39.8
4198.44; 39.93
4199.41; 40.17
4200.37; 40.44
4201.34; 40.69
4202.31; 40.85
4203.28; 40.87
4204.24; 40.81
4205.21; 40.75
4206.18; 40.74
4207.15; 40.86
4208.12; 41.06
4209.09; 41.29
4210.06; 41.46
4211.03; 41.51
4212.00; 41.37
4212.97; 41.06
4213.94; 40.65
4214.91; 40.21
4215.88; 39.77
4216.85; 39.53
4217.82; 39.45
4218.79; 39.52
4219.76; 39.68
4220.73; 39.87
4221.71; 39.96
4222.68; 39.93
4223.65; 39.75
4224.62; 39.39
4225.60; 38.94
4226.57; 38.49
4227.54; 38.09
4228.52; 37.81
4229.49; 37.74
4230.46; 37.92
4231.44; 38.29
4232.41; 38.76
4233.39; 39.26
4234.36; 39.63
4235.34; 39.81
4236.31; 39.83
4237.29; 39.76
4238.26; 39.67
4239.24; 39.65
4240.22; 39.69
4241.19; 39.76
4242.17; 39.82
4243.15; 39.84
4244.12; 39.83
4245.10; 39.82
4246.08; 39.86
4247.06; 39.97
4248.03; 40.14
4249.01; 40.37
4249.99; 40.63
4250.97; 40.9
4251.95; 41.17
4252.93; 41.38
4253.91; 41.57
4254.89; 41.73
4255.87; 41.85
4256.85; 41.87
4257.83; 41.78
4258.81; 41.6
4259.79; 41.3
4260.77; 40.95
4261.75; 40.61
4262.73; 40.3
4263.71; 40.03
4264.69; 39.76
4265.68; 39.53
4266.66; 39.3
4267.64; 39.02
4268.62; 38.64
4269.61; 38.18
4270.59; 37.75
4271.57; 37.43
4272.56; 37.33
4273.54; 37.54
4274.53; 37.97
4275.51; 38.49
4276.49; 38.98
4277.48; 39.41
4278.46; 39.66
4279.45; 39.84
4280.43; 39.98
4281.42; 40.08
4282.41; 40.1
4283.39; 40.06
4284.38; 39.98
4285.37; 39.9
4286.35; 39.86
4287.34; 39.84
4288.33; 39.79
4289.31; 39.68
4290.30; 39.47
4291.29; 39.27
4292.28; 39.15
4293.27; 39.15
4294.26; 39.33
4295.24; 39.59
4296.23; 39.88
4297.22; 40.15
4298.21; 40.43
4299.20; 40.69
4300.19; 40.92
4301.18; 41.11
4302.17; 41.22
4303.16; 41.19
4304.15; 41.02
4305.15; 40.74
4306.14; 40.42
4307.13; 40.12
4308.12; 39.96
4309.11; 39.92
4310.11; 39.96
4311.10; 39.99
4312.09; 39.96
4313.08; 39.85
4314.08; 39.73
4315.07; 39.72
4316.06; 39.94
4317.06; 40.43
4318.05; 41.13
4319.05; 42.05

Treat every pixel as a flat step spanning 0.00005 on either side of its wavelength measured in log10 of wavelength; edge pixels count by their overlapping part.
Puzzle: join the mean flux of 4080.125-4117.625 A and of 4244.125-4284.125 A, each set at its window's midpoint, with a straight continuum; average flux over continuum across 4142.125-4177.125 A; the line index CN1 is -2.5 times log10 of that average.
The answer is -0.07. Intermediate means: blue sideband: 38.5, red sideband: 39.9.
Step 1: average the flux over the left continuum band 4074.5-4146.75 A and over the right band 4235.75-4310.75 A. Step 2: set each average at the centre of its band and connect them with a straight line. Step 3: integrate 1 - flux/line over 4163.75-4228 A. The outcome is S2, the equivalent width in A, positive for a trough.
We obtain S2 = -1.8 A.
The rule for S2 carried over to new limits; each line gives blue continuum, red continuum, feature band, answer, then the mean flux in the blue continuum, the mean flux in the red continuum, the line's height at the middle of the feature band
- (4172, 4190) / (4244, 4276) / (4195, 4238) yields 1.3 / 42.2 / 40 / 41.2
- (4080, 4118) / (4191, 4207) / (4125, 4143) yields -1.2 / 38.5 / 40.3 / 39.2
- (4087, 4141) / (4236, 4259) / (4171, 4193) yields -0.9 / 39.9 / 40.5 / 40.2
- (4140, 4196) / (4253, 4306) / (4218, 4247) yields 0.9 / 41.7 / 39.9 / 40.7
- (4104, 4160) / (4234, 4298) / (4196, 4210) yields -0.1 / 41.1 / 39.8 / 40.4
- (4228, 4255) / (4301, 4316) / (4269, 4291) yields 0.5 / 39.8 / 40.3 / 40.1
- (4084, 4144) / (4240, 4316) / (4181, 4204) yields -0.5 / 40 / 40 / 40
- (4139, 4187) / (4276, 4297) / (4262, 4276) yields 0.5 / 42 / 39.7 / 40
